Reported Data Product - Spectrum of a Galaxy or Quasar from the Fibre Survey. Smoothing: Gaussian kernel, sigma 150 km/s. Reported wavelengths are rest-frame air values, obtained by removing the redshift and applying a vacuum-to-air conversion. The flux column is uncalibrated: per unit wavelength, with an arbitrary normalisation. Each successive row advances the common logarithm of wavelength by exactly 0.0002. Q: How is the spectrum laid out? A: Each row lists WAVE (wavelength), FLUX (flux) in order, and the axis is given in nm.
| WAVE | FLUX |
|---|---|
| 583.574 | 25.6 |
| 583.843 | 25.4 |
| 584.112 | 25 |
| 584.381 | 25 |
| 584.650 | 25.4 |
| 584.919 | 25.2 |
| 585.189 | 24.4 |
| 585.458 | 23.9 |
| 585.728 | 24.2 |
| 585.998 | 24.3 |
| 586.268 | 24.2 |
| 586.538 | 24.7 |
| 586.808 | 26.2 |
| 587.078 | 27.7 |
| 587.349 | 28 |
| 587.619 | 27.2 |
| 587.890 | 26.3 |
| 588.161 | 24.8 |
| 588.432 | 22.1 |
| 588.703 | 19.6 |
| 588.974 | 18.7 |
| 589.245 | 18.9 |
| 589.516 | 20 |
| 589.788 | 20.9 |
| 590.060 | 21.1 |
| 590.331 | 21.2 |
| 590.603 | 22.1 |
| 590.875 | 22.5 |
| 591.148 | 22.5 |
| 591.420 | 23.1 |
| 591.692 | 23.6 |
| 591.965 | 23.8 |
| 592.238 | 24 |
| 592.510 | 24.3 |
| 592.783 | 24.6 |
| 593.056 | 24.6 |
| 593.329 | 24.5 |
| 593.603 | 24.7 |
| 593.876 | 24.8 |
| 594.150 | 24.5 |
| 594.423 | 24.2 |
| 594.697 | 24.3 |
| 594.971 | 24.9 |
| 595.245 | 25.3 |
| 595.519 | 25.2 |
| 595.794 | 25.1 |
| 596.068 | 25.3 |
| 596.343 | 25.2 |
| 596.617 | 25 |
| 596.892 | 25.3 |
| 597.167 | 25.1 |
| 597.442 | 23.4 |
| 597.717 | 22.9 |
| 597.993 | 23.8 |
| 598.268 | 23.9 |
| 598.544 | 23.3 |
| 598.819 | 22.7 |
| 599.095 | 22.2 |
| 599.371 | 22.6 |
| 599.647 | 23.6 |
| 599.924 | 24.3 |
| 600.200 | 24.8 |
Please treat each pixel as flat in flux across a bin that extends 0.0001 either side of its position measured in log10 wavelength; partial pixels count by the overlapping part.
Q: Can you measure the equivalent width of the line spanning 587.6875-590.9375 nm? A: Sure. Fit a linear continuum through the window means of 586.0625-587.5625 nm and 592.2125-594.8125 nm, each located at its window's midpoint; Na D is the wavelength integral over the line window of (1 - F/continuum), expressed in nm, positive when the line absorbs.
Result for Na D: 0.50 nm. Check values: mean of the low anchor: 26.1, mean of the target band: 21.6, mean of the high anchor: 24.5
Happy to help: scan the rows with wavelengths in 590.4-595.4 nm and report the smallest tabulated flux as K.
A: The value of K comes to 22.1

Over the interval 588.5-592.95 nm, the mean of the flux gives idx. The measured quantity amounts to 22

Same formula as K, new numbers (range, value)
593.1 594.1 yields 24.5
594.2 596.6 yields 24.2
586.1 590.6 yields 18.7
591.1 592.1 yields 22.5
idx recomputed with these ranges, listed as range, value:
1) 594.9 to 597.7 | 24.9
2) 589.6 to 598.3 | 23.9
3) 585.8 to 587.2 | 25.3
